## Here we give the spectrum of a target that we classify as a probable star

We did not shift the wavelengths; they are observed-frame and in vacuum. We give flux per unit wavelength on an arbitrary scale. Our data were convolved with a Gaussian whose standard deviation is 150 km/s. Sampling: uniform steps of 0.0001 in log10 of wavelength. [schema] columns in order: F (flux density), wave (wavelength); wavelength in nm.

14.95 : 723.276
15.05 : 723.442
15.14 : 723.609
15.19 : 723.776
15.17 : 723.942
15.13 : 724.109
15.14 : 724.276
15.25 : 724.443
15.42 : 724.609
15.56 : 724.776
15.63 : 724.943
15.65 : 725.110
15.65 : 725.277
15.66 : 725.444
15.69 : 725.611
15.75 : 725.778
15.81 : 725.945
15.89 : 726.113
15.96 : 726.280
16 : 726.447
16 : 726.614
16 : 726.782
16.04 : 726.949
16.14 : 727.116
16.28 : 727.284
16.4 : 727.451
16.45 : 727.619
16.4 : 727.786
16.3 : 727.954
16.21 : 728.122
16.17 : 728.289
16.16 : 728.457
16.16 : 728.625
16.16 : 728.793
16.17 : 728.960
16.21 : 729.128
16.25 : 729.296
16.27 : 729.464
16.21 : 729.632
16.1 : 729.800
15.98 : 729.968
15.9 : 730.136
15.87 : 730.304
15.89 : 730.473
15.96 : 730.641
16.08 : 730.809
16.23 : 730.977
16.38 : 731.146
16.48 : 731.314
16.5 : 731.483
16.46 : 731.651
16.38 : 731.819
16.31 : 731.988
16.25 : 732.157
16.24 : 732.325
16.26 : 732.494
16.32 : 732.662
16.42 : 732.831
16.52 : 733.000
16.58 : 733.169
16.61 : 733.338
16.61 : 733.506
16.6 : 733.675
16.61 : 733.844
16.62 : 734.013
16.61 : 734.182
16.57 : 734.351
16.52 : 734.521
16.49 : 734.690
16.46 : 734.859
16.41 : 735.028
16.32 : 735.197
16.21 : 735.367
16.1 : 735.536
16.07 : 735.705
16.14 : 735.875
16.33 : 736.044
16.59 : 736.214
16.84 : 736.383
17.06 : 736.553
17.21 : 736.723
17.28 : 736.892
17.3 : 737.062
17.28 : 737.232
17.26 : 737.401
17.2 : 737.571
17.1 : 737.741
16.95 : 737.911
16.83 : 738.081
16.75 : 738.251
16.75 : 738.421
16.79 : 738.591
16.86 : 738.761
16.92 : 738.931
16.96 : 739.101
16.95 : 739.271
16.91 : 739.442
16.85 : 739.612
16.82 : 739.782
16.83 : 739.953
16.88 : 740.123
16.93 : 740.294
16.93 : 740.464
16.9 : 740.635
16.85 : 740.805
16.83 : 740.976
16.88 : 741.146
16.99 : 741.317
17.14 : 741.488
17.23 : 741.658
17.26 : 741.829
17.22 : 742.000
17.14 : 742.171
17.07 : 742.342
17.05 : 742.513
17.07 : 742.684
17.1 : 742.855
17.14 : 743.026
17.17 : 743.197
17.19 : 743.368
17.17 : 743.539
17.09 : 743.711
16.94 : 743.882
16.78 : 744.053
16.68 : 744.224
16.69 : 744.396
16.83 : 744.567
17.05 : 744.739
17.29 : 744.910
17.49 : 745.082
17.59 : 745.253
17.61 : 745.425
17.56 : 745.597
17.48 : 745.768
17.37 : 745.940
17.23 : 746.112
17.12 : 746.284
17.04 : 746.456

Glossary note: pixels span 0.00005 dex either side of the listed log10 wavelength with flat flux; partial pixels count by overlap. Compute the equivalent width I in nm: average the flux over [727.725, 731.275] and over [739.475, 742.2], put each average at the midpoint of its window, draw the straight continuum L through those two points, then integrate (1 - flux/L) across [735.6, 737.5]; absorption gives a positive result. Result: -0.02 nm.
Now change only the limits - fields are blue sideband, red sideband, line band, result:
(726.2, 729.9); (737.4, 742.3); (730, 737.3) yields 0.042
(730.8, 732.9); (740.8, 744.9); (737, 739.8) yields -0.036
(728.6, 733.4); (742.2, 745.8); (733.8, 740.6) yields -0.037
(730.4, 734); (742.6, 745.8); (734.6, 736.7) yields 0.020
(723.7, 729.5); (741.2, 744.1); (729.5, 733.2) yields 0.004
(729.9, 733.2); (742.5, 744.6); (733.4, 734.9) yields -0.015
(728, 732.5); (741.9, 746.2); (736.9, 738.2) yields -0.033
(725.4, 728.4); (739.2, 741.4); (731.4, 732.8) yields 0.004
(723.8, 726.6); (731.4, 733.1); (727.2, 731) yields -0.034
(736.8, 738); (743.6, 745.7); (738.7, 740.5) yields 0.030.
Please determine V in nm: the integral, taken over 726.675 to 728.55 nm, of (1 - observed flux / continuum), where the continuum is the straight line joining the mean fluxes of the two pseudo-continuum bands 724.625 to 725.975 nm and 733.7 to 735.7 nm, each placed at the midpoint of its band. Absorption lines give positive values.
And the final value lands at -0.04 nm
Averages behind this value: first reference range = 15.7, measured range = 16.2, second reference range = 16.4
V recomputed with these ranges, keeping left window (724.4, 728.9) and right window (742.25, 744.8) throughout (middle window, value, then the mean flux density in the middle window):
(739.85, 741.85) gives -0.01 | 17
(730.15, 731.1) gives 0.01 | 16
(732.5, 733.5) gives -0.01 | 16.5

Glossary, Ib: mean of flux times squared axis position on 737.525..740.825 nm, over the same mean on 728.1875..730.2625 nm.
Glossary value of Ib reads 1.08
